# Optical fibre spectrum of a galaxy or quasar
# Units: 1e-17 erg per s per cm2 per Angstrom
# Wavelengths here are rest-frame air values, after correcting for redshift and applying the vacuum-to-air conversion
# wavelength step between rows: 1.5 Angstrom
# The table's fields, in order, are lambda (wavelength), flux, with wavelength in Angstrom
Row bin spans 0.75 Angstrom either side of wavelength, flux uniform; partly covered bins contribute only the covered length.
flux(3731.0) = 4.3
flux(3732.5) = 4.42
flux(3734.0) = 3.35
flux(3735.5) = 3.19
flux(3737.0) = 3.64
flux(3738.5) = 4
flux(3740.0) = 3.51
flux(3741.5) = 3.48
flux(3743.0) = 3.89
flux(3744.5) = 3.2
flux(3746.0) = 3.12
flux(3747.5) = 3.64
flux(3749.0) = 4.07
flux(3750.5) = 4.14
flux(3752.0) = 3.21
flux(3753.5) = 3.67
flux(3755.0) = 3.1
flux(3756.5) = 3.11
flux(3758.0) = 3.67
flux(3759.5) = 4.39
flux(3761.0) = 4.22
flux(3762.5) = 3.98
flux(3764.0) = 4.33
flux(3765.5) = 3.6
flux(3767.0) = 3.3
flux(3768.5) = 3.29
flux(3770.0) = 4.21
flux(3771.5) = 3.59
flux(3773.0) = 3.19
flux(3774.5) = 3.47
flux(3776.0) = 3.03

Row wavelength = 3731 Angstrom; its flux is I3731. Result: 4.3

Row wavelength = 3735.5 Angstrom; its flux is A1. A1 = 3.19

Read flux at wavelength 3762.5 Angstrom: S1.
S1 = 3.98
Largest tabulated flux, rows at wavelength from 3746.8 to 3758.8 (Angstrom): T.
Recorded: 4.14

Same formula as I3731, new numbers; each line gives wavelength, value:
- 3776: 3.03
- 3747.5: 3.64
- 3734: 3.35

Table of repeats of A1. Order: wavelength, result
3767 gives 3.3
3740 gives 3.51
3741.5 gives 3.48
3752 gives 3.21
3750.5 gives 4.14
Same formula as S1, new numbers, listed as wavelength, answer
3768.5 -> 3.29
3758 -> 3.67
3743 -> 3.89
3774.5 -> 3.47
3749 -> 4.07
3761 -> 4.22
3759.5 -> 4.39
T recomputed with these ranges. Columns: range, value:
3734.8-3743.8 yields 4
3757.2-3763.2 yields 4.39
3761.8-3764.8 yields 4.33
